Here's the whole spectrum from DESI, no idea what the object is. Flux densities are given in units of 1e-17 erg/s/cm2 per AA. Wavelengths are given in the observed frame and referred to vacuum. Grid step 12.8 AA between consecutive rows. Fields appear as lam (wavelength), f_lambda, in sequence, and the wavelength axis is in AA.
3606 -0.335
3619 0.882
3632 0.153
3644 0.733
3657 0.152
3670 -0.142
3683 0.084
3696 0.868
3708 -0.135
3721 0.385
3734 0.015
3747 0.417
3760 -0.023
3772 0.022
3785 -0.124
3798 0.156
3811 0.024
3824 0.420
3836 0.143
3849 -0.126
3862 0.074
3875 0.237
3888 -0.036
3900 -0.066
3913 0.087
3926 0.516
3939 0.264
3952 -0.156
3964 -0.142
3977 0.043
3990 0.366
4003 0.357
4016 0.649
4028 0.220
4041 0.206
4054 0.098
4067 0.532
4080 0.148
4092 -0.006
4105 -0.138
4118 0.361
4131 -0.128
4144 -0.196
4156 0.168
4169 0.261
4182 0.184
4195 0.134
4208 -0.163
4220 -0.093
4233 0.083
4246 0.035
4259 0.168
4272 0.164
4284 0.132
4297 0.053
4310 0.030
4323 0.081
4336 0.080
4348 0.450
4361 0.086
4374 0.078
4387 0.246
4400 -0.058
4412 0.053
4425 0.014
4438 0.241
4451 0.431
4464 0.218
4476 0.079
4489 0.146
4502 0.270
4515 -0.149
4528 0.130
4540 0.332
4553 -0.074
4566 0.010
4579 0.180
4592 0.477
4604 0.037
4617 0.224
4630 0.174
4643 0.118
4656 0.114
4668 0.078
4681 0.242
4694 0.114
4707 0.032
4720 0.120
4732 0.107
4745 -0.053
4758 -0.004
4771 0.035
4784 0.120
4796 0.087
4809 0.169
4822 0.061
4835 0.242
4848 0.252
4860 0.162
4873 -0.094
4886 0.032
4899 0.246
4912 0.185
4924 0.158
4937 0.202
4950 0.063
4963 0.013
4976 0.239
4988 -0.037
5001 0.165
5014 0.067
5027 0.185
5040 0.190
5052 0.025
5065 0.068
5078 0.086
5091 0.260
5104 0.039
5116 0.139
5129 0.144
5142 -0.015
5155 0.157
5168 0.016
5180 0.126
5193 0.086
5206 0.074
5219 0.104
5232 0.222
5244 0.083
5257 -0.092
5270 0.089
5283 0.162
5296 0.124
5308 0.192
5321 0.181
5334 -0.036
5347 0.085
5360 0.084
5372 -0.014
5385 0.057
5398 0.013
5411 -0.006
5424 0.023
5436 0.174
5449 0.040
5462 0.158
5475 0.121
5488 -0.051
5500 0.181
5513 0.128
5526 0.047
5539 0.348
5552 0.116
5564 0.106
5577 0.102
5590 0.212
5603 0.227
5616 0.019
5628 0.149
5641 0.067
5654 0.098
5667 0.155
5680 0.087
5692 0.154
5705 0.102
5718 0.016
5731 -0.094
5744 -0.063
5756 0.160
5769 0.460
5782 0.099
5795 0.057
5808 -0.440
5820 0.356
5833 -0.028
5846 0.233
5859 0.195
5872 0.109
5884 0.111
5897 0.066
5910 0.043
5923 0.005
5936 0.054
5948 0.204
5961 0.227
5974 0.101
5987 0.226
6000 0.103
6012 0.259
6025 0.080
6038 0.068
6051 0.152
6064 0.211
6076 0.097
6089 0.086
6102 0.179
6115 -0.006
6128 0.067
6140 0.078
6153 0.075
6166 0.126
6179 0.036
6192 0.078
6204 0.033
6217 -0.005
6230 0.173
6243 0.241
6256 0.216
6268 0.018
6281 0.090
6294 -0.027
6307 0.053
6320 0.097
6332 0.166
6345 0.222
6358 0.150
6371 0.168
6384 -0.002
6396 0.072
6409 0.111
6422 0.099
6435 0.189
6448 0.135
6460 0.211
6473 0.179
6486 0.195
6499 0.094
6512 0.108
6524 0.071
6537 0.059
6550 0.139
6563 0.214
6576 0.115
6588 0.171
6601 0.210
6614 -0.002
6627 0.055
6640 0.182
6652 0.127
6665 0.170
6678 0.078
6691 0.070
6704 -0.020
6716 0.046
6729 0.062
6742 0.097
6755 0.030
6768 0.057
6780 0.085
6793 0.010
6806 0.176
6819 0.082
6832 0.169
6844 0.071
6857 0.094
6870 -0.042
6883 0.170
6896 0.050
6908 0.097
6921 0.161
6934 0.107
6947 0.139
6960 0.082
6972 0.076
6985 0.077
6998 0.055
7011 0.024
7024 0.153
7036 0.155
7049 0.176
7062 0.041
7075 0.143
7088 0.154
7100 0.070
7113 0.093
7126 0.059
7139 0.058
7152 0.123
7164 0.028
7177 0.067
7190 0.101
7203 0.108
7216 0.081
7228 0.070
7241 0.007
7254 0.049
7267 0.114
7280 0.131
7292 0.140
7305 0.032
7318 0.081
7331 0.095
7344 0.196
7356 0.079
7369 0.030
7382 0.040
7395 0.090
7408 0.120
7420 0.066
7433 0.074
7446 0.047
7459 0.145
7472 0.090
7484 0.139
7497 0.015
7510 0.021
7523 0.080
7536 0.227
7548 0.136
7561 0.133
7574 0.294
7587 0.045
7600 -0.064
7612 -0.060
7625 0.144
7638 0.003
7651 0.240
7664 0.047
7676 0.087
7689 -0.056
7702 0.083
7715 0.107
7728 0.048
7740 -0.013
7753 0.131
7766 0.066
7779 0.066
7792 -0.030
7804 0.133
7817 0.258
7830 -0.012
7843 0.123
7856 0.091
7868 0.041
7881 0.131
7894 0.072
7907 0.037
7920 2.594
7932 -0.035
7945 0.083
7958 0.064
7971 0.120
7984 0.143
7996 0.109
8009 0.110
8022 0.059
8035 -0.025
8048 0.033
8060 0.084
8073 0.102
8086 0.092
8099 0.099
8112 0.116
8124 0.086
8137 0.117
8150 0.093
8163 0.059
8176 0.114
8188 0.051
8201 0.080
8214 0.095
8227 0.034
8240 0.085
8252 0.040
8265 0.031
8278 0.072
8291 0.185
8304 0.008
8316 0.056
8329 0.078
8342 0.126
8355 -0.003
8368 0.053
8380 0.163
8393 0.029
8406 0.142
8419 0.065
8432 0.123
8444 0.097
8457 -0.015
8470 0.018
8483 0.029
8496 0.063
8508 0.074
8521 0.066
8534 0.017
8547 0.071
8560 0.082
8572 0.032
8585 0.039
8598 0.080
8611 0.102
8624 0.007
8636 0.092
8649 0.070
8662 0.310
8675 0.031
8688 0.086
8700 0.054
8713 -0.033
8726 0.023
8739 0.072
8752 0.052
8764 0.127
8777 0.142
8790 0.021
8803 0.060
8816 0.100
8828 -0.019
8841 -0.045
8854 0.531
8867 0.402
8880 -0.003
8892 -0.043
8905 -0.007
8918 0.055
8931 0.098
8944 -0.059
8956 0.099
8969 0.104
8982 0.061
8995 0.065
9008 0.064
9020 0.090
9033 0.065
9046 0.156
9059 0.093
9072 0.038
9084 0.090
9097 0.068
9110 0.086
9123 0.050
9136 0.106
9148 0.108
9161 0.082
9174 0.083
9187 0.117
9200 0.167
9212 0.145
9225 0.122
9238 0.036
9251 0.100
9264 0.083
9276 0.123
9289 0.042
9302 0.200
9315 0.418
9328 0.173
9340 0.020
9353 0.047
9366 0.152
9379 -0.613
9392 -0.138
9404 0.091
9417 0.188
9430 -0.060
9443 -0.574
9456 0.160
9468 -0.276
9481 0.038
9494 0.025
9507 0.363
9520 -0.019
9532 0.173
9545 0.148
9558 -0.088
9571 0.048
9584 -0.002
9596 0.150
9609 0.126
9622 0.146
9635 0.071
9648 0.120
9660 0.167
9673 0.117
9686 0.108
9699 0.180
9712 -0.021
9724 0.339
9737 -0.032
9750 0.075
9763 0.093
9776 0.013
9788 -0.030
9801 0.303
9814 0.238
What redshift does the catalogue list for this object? 1.376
